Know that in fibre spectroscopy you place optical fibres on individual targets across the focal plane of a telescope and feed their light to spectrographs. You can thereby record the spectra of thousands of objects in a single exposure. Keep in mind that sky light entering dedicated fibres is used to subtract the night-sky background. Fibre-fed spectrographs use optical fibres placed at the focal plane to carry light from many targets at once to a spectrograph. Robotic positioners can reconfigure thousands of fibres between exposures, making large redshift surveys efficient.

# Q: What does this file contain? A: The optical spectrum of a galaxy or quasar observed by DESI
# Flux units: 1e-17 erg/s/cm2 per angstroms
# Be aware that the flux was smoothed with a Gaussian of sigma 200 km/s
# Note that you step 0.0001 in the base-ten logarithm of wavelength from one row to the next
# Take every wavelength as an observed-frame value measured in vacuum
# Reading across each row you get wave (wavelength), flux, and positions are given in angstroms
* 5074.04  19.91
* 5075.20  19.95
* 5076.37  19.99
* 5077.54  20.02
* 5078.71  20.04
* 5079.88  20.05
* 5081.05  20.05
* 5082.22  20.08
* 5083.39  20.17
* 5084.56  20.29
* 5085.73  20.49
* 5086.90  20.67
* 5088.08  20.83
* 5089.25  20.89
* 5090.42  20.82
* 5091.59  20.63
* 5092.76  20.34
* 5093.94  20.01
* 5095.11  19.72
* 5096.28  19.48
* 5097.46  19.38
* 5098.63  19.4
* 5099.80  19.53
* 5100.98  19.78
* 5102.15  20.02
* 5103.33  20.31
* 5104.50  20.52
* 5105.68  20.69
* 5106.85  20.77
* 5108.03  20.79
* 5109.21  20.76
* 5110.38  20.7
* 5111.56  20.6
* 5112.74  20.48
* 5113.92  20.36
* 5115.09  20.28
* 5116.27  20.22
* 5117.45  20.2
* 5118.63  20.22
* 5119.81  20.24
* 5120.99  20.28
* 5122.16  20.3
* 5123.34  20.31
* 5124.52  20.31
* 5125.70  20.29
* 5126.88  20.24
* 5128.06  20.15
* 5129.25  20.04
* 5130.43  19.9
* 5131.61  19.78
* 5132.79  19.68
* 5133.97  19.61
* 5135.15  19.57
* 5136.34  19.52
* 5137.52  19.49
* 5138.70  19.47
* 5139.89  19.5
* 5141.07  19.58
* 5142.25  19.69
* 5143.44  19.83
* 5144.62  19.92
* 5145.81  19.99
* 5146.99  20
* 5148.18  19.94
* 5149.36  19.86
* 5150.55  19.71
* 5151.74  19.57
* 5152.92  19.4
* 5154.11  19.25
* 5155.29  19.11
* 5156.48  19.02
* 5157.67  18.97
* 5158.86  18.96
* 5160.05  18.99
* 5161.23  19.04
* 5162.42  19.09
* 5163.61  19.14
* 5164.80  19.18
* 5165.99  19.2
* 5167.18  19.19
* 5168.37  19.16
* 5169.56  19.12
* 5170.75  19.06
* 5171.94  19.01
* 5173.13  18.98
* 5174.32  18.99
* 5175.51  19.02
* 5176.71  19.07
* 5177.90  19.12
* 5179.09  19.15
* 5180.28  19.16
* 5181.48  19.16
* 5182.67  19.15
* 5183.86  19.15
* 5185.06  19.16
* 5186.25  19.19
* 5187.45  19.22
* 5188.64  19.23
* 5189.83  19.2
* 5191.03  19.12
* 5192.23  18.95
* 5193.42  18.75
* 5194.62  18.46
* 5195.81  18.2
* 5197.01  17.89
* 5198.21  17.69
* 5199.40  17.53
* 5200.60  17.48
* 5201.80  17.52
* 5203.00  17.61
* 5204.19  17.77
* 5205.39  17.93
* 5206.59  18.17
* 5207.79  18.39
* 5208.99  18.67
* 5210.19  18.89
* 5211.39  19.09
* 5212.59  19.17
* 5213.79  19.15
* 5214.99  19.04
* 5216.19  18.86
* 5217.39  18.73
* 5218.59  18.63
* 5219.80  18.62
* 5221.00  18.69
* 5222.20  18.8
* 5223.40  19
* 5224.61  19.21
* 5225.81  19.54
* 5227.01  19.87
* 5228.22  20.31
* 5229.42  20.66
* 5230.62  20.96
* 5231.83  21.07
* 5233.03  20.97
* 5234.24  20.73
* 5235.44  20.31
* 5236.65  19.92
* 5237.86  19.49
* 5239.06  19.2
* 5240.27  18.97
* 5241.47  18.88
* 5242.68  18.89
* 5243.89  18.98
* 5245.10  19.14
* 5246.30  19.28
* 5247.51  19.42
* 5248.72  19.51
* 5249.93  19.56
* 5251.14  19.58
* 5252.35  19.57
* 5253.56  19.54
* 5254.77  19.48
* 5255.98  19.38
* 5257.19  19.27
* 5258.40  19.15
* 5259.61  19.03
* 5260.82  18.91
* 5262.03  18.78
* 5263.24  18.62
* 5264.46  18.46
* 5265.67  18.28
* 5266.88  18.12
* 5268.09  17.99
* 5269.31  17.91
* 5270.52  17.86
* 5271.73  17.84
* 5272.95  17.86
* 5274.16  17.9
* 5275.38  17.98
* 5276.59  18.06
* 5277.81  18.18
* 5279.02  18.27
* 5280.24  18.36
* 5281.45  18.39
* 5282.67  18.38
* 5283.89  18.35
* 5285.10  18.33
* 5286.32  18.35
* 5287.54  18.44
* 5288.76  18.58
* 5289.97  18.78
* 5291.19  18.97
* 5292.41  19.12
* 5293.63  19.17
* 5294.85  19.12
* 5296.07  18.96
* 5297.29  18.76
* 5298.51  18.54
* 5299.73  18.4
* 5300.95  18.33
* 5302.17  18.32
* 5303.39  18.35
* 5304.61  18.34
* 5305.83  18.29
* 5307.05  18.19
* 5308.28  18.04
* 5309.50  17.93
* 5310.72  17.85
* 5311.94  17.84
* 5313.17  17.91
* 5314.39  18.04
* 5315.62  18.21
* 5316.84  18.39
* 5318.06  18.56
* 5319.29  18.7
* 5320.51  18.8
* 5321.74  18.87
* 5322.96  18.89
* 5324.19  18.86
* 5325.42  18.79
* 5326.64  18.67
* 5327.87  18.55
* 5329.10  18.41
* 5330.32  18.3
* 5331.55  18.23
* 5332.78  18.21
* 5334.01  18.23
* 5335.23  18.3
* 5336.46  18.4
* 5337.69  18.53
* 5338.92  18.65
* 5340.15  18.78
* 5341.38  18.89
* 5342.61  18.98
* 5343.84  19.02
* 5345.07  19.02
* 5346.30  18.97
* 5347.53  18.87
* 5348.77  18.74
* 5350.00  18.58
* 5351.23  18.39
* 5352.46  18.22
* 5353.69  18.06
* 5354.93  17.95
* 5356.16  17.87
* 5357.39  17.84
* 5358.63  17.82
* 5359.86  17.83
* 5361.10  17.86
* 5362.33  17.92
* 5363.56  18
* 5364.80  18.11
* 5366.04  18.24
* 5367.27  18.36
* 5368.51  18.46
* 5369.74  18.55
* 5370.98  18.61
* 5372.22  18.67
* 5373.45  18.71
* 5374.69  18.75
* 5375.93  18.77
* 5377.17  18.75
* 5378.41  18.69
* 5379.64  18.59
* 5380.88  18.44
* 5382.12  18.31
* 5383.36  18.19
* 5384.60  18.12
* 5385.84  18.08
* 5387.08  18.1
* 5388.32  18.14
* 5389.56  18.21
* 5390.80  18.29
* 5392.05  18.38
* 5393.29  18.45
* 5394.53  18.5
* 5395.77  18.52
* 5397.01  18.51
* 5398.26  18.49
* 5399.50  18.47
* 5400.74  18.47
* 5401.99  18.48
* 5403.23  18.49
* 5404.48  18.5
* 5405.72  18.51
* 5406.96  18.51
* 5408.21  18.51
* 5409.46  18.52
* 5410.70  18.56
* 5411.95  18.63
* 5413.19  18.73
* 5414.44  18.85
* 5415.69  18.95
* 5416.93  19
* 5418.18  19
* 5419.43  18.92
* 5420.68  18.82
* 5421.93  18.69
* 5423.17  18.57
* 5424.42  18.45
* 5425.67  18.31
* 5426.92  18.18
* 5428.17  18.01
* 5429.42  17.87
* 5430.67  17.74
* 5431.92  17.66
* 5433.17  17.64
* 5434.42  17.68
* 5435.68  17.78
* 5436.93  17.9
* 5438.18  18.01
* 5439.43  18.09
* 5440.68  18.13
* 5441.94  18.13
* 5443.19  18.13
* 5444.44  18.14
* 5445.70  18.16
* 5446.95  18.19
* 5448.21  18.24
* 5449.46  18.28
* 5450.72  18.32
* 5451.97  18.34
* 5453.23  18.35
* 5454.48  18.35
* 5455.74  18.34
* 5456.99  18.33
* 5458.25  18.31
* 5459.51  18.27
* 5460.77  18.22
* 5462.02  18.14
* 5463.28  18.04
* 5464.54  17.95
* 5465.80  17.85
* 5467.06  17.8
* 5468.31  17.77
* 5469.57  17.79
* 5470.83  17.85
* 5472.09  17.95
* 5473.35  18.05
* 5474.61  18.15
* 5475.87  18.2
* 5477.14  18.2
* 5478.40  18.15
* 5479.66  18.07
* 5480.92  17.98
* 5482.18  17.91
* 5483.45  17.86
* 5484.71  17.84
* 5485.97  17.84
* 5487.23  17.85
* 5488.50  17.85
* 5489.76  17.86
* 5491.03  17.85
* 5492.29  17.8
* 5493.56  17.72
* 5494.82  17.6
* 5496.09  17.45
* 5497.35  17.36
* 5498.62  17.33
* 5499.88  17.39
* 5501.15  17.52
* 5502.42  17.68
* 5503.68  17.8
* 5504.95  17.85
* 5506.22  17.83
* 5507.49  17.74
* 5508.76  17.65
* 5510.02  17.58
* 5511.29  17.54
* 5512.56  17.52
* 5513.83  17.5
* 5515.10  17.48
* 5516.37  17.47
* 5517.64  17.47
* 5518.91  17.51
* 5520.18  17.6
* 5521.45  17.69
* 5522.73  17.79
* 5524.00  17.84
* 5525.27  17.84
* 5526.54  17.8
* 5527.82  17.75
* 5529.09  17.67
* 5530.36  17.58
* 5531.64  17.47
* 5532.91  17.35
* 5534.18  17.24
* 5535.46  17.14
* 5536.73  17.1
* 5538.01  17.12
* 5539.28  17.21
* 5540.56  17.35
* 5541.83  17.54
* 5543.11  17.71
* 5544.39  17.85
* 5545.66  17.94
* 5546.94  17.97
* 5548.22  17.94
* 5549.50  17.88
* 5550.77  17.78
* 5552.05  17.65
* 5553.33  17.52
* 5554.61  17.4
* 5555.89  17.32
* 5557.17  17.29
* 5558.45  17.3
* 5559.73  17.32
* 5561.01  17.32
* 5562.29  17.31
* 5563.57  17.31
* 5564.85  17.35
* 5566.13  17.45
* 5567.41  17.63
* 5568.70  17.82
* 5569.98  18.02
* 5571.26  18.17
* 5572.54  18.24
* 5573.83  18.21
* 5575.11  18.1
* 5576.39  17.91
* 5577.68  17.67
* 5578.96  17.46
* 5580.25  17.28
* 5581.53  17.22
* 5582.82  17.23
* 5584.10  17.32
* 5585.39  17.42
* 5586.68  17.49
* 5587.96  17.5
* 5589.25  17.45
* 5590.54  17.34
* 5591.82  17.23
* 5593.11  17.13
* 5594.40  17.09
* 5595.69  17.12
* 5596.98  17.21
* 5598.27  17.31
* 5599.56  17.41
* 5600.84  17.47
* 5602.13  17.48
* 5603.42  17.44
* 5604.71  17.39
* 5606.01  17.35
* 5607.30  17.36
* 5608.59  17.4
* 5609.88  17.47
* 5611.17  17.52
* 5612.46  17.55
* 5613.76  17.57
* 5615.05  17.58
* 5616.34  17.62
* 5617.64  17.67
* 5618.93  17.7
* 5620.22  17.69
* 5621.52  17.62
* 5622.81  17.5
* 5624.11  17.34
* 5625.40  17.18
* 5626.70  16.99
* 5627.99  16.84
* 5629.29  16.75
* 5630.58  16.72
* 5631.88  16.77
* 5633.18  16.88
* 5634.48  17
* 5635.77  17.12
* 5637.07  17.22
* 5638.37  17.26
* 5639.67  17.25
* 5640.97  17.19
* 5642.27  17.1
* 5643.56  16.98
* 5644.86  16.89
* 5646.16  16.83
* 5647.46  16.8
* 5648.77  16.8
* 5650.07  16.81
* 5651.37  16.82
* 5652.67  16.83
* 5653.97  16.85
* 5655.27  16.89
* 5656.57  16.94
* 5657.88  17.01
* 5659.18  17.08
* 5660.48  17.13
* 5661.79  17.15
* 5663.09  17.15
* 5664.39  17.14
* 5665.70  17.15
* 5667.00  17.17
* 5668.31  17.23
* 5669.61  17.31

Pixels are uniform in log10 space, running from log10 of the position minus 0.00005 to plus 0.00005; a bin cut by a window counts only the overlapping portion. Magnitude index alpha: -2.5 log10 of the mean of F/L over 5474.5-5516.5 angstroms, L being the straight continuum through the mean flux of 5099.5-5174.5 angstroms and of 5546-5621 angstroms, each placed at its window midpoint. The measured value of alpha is 0.01 mag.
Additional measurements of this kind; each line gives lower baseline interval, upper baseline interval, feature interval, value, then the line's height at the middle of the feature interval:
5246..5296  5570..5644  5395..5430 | -0.025 mag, 18.1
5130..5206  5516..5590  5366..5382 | -0.019 mag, 18.3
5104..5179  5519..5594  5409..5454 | -0.006 mag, 18.2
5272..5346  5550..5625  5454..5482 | -0.010 mag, 17.9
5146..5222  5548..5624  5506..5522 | 0.011 mag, 17.8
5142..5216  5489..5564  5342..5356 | -0.018 mag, 18.3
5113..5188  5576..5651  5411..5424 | -0.034 mag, 18.2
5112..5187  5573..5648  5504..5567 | 0.009 mag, 17.7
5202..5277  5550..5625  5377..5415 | -0.007 mag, 18.3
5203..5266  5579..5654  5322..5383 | 0.009 mag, 18.6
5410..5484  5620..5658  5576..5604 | -0.003 mag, 17.3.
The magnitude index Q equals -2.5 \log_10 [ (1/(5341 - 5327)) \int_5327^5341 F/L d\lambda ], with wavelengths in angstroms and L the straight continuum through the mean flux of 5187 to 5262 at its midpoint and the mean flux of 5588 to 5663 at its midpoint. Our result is 0.01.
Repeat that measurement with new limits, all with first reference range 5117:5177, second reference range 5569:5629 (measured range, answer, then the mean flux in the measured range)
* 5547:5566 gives 0.01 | 17.5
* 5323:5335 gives 0.01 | 18.5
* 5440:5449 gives 0.00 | 18.2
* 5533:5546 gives 0.02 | 17.4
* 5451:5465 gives -0.01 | 18.2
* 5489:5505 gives 0.02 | 17.6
